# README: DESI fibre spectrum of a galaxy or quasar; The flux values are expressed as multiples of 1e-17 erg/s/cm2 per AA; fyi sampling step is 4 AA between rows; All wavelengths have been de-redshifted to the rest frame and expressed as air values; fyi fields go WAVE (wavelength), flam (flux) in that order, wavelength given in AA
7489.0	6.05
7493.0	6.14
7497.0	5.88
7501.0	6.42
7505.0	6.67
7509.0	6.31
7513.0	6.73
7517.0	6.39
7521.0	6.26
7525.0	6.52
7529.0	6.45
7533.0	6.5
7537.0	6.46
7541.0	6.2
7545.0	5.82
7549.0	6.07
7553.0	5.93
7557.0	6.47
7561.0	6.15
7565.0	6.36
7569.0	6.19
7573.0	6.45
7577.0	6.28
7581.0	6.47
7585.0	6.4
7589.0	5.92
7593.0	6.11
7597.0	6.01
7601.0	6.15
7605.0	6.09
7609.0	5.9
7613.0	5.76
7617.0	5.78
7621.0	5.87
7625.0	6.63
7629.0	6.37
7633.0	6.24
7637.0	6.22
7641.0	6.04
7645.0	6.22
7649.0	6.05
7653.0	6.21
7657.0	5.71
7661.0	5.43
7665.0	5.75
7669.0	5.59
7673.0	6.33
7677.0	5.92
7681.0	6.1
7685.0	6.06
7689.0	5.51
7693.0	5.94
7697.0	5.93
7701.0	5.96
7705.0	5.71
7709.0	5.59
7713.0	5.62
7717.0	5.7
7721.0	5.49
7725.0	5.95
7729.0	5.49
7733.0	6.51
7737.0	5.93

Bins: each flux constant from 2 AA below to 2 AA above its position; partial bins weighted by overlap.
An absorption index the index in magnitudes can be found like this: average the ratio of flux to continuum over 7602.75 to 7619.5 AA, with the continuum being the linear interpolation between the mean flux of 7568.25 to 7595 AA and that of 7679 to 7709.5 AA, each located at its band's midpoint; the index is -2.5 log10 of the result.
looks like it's 0.05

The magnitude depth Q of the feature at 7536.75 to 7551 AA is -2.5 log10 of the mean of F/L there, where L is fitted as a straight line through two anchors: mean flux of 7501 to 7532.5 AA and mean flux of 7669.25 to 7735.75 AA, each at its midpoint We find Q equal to 0.05 mag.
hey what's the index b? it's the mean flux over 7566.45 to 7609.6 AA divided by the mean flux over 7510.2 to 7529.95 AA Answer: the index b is 1.0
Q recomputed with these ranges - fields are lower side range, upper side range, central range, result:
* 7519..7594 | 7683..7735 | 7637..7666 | 0.01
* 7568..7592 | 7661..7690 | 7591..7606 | 0.02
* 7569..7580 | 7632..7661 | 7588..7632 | 0.02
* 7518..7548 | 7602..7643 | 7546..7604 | 0.00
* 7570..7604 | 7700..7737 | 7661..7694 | 0.01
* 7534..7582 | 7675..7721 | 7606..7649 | -0.01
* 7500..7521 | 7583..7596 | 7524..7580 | 0.00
